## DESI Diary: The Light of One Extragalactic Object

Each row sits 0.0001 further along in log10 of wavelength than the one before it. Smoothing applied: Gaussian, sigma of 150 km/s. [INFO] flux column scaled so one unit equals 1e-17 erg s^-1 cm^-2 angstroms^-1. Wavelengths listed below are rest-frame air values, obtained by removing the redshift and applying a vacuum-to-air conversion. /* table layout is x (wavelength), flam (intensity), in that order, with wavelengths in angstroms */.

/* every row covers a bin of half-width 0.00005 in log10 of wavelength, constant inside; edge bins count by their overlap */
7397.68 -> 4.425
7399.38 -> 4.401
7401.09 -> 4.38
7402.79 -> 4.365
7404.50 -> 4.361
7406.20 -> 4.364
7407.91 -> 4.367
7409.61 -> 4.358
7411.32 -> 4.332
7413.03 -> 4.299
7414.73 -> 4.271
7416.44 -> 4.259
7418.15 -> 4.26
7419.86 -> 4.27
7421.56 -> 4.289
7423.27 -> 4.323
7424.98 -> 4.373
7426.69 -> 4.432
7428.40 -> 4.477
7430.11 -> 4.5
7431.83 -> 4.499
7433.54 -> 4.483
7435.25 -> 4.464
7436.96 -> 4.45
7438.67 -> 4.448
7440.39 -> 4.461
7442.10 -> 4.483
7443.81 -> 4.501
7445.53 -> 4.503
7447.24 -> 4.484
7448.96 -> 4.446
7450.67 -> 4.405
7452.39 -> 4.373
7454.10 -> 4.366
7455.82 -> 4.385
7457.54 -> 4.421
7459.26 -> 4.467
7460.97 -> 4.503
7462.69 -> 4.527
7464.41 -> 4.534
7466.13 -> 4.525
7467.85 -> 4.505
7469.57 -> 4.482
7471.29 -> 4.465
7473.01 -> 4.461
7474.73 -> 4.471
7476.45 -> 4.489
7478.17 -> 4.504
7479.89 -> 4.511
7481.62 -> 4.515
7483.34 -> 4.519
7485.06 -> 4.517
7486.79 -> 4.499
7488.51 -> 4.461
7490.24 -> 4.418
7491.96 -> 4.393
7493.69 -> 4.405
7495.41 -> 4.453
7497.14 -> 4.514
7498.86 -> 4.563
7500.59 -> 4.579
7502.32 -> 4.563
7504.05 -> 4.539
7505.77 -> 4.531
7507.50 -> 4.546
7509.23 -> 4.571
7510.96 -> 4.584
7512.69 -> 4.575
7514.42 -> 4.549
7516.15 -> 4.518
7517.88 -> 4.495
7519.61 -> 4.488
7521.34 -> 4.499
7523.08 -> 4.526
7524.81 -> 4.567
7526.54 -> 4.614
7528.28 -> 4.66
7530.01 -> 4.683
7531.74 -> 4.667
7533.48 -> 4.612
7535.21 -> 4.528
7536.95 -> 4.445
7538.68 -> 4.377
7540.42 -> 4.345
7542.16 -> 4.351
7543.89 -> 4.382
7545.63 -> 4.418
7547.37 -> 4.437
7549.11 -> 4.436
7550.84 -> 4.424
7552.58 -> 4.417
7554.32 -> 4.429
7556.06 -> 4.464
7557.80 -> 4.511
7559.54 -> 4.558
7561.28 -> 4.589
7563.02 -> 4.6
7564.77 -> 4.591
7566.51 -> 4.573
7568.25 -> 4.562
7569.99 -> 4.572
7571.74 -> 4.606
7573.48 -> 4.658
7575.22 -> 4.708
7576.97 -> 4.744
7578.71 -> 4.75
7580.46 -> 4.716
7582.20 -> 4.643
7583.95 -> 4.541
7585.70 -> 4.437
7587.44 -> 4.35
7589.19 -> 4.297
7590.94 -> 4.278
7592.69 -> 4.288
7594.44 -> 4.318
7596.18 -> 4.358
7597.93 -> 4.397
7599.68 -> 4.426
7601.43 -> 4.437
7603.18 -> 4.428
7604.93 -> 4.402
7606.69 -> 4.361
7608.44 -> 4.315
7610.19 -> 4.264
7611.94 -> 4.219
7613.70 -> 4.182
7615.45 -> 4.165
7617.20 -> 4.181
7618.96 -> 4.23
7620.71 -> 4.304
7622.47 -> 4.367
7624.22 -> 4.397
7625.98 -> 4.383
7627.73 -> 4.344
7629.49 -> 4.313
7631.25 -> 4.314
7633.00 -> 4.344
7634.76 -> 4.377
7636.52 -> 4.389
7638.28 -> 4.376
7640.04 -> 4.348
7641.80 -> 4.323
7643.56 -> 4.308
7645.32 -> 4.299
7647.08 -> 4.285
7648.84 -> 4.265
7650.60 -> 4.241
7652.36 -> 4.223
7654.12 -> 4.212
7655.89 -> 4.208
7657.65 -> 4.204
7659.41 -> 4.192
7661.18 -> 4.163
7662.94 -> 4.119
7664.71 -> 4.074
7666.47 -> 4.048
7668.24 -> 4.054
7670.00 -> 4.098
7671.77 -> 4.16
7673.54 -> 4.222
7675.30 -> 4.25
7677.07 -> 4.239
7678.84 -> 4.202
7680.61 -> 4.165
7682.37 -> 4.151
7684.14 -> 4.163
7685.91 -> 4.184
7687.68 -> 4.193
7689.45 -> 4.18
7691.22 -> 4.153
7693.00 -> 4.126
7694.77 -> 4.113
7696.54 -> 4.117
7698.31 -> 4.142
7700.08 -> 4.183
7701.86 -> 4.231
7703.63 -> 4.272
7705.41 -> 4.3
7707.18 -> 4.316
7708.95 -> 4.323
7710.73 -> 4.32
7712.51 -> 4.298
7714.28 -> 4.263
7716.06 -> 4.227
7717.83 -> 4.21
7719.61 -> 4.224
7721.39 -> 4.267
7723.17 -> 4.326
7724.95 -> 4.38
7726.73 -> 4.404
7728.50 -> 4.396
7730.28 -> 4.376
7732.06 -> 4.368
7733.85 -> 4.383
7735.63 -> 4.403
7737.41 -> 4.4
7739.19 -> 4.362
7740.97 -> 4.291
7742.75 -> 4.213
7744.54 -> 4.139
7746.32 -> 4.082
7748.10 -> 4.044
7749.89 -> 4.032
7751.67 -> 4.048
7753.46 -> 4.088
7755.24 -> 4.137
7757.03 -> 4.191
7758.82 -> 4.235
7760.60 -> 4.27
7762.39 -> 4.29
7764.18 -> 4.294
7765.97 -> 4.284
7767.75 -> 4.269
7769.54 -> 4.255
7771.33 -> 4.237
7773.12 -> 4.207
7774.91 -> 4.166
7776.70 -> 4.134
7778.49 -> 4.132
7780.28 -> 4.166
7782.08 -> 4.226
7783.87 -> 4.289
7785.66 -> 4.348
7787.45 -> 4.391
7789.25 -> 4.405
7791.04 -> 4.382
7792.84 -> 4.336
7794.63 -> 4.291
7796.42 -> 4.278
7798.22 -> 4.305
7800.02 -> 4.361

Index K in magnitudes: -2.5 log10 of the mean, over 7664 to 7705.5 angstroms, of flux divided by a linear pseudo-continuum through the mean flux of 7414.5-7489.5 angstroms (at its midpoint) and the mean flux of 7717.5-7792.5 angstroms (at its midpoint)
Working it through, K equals 0.035 mag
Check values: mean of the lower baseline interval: 4.45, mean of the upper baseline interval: 4.26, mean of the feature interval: 4.17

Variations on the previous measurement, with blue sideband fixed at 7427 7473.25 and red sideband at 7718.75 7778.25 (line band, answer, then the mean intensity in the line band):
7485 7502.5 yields -0.01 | 4.48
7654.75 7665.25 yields 0.04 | 4.16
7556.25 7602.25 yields -0.04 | 4.52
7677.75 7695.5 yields 0.03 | 4.16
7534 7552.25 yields -0.01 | 4.42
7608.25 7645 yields 0.01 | 4.31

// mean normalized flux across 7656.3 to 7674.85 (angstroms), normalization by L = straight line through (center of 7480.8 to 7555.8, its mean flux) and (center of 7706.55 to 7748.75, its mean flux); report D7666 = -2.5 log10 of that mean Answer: 0.06 mag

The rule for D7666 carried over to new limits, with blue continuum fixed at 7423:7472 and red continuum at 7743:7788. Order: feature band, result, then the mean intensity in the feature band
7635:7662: 0.01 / 4.27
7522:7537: -0.05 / 4.59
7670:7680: 0.02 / 4.2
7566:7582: -0.07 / 4.66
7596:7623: 0.00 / 4.31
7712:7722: 0.00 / 4.25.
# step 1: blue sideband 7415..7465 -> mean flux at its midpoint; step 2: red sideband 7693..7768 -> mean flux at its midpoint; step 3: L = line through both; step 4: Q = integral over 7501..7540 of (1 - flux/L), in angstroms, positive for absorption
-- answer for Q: -1.5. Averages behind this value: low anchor 4.42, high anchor 4.25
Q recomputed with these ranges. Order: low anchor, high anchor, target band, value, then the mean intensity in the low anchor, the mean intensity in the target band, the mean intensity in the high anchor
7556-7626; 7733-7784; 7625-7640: 0.11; 4.44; 4.35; 4.22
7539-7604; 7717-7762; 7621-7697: 2.32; 4.49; 4.23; 4.25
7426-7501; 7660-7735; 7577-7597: -0.57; 4.47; 4.47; 4.22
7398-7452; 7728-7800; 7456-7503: -1.24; 4.4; 4.49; 4.25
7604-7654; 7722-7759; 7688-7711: 0.33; 4.3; 4.21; 4.25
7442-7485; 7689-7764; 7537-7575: -0.87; 4.47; 4.49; 4.24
